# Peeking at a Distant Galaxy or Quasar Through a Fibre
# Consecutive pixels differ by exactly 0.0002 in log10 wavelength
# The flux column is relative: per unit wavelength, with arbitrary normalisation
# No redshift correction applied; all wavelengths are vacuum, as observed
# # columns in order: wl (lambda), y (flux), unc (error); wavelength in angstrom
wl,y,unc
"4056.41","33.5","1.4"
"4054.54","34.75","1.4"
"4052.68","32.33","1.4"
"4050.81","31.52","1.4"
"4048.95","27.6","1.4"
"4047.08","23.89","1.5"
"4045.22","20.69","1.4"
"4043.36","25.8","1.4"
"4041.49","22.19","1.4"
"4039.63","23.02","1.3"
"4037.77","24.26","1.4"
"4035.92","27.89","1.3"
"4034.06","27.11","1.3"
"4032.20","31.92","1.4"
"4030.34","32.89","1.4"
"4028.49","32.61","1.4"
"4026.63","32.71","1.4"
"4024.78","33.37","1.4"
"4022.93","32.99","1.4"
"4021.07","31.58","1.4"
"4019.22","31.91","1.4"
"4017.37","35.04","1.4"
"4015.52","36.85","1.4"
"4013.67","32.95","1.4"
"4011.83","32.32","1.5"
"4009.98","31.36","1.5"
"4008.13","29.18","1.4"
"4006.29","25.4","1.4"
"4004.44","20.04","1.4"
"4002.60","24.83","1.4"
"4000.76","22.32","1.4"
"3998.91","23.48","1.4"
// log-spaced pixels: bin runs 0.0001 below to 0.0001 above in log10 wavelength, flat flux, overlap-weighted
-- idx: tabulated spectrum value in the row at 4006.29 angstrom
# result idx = 25.4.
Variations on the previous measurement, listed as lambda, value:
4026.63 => 32.71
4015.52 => 36.85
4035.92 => 27.89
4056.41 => 33.5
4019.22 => 31.91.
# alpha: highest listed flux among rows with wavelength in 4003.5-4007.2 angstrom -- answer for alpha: 25.4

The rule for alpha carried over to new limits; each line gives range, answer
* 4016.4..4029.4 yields 35.04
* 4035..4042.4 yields 27.89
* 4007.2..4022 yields 36.85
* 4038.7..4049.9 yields 27.6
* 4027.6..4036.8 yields 32.89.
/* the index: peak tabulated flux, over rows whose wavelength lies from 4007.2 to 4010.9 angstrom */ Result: 31.36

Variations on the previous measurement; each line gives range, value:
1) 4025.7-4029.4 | 32.71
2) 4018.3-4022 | 31.91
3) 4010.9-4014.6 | 32.95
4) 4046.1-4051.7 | 31.52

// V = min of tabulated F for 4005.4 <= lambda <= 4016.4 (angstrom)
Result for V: 25.4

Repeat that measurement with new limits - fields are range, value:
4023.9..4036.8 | 27.11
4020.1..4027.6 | 31.58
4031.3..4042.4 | 22.19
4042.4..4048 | 20.69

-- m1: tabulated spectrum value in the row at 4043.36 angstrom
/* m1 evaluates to 25.8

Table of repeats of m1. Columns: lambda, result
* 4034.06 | 27.11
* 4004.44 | 20.04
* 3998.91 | 23.48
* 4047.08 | 23.89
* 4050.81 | 31.52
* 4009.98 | 31.36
